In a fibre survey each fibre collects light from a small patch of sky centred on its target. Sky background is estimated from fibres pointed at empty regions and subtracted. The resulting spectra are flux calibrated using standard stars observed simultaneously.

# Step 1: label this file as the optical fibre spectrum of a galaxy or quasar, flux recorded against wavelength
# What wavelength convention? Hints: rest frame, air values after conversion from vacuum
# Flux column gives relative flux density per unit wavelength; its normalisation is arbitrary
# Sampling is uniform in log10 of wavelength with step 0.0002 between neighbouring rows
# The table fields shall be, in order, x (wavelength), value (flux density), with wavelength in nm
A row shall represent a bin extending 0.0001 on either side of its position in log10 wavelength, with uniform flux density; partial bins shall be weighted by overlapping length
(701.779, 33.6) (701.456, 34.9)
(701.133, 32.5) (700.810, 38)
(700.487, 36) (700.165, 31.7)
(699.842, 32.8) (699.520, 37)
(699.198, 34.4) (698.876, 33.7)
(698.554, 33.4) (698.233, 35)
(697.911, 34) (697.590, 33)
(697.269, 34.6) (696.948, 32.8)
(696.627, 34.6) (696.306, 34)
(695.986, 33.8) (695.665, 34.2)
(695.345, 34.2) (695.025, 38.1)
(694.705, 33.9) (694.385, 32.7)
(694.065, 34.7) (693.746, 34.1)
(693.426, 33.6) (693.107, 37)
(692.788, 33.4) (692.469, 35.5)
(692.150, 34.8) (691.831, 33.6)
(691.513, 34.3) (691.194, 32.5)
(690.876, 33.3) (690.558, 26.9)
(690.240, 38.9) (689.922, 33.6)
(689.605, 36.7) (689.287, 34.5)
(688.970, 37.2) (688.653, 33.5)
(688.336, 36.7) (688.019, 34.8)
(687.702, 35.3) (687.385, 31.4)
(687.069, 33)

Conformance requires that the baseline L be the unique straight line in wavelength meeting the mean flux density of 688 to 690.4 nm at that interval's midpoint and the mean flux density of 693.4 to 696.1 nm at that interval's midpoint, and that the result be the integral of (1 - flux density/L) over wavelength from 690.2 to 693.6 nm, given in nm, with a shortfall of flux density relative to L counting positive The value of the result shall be 0.13 nm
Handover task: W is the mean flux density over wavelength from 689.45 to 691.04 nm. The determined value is 33.9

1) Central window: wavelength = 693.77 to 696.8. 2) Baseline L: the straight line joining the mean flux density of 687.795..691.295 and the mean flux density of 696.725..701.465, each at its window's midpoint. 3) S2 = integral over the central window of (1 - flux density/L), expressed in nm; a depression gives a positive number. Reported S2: -0.01 nm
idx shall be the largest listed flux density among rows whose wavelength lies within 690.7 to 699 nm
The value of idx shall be 38.1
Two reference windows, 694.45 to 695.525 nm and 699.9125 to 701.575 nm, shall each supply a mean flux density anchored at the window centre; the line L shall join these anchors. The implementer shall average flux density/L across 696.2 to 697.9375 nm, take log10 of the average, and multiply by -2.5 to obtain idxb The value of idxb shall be 0.035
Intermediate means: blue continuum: 35.1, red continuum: 34.5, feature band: 33.8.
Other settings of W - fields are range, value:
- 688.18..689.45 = 35.5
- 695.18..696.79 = 34.2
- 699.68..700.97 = 34.6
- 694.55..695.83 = 35.1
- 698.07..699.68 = 34.7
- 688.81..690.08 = 35.5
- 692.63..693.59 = 34.7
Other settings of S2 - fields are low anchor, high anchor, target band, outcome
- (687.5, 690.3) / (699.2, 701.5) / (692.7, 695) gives 0.05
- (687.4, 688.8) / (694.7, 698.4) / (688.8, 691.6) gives 0.03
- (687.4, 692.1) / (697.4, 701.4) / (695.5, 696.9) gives 0.01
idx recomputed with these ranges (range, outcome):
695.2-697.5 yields 34.6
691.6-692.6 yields 35.5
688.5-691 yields 38.9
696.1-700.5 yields 37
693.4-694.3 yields 34.7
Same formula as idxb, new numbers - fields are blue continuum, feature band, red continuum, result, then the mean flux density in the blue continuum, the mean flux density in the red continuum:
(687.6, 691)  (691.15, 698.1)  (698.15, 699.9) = 0.01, 34.7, 34.5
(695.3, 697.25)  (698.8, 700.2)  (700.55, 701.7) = 0.02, 34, 35.1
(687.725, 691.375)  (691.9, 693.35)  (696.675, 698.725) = -0.02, 34.4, 33.8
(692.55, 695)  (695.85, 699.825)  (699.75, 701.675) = 0.01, 34.5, 34.3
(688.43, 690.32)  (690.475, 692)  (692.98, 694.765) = 0.09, 35.6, 34.3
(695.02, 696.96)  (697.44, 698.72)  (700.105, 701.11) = 0.03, 34.4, 35.2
